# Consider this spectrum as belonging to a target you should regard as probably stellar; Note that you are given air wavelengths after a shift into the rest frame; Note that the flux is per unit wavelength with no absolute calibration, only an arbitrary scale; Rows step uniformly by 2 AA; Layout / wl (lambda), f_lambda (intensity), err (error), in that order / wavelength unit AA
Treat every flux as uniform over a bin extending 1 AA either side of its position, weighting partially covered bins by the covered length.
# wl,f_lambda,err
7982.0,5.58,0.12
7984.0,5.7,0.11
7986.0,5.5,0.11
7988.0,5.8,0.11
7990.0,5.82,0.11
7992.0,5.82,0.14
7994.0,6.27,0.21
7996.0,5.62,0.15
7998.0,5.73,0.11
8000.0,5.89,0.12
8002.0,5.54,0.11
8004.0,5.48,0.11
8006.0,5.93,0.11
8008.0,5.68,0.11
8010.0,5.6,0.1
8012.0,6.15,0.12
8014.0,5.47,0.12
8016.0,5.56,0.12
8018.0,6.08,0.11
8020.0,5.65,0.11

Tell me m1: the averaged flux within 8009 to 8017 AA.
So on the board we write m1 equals 5.69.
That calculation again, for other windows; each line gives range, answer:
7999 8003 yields 5.71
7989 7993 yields 5.82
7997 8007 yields 5.71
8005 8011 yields 5.74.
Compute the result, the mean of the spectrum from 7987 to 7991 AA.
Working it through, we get 5.81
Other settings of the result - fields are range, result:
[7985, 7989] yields 5.65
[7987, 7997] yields 5.87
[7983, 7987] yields 5.6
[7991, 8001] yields 5.87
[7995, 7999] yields 5.68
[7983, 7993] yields 5.73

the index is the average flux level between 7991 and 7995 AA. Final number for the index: 6.04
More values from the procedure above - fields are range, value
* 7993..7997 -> 5.95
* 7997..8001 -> 5.81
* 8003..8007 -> 5.71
